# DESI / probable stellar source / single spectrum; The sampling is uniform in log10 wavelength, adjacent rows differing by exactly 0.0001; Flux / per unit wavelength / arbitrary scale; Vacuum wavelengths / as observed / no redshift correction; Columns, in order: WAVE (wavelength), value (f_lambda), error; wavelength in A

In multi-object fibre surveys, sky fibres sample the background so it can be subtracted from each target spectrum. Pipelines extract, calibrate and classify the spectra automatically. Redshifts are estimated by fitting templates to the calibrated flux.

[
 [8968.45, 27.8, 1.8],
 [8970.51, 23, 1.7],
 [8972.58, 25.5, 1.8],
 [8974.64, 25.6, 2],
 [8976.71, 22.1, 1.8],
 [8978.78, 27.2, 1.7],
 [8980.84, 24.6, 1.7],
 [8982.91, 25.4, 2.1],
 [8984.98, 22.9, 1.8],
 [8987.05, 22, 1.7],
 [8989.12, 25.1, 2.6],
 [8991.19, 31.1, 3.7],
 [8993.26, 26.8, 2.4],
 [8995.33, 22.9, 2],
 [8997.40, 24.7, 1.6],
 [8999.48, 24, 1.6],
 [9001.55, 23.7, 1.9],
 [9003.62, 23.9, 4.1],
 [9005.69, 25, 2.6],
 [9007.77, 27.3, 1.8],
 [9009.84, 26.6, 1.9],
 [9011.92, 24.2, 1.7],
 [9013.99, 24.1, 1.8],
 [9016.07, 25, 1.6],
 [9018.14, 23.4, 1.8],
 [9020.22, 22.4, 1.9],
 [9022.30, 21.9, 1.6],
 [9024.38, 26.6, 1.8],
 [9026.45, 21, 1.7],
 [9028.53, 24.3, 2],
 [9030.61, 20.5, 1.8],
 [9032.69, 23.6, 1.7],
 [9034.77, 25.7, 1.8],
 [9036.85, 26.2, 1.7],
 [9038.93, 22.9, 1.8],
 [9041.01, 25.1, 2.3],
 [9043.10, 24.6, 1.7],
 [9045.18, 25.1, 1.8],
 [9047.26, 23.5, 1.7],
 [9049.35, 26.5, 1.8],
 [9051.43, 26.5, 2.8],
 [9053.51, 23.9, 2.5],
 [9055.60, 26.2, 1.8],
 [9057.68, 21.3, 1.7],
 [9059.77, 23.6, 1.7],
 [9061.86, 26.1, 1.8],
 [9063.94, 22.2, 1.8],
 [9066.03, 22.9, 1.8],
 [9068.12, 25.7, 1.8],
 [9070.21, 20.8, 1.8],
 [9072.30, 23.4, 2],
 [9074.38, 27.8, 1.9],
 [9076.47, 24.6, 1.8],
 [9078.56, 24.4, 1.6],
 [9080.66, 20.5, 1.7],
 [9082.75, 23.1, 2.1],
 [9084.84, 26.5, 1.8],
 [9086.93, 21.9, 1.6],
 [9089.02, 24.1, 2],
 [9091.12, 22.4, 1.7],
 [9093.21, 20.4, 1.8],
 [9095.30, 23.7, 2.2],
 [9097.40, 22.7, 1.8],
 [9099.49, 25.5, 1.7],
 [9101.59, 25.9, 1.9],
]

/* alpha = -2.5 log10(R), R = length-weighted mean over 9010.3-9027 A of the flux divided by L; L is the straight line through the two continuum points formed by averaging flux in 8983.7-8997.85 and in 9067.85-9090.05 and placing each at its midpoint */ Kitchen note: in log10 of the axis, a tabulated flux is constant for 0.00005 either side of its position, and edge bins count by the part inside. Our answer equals 0.04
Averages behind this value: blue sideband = 25.1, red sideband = 23.8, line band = 23.8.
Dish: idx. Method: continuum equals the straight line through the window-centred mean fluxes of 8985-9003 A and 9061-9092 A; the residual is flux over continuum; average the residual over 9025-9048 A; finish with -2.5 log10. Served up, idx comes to 0.02 mag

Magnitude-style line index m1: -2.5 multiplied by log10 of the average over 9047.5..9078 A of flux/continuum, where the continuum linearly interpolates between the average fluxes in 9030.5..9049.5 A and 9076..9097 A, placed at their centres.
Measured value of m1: -0.026 mag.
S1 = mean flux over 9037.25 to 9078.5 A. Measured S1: 24.4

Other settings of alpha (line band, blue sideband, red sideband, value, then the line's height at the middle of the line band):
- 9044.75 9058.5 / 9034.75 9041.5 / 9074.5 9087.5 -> -0.01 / 24.5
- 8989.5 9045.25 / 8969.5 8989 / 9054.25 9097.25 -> -0.02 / 24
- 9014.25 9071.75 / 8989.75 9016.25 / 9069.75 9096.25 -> 0.02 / 24.4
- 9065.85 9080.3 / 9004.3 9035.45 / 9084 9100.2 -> -0.03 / 23.5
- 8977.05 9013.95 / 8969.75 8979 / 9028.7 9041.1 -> -0.03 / 24.3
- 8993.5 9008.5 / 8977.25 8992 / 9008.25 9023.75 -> 0.00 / 24.7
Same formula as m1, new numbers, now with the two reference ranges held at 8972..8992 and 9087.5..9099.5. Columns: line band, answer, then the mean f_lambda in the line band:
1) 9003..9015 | -0.03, 25.2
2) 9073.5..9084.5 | -0.05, 24.2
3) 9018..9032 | 0.06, 22.9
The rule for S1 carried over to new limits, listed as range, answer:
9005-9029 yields 24.3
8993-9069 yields 24.3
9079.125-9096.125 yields 22.9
